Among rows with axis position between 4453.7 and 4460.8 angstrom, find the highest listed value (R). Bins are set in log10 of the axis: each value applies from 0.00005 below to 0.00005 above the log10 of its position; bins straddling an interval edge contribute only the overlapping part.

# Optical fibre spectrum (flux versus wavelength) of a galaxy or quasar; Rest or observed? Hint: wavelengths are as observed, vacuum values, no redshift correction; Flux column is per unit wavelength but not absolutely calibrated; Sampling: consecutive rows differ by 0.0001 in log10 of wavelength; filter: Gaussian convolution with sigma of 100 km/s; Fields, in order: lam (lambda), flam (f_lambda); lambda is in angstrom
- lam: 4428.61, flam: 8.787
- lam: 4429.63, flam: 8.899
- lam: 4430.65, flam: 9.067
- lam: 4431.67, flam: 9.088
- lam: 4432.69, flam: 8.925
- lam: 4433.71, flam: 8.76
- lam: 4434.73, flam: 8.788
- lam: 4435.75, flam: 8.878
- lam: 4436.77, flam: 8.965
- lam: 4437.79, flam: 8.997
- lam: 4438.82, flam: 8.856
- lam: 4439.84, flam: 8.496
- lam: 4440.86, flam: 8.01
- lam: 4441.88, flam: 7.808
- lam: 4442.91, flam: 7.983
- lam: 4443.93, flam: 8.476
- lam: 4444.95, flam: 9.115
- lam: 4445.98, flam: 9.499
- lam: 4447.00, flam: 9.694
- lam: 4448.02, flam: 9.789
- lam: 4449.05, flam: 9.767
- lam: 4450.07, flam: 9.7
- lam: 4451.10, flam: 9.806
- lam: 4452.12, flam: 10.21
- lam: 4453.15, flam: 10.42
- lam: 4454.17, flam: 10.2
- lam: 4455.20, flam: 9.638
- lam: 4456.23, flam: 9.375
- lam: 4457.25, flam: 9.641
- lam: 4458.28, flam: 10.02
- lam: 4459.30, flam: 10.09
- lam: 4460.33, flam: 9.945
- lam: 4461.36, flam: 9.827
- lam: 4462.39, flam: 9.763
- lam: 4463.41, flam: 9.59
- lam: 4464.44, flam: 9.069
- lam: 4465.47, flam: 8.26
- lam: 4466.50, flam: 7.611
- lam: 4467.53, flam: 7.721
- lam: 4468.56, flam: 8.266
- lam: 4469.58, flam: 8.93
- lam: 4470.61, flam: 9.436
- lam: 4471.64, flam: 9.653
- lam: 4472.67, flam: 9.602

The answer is 10.2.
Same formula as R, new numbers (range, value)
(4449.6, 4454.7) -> 10.42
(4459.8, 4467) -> 9.945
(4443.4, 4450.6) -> 9.789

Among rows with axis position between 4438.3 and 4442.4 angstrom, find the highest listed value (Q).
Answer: 8.856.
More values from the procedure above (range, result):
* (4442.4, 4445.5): 9.115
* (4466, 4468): 7.721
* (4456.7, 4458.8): 10.02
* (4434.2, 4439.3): 8.997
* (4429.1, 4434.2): 9.088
